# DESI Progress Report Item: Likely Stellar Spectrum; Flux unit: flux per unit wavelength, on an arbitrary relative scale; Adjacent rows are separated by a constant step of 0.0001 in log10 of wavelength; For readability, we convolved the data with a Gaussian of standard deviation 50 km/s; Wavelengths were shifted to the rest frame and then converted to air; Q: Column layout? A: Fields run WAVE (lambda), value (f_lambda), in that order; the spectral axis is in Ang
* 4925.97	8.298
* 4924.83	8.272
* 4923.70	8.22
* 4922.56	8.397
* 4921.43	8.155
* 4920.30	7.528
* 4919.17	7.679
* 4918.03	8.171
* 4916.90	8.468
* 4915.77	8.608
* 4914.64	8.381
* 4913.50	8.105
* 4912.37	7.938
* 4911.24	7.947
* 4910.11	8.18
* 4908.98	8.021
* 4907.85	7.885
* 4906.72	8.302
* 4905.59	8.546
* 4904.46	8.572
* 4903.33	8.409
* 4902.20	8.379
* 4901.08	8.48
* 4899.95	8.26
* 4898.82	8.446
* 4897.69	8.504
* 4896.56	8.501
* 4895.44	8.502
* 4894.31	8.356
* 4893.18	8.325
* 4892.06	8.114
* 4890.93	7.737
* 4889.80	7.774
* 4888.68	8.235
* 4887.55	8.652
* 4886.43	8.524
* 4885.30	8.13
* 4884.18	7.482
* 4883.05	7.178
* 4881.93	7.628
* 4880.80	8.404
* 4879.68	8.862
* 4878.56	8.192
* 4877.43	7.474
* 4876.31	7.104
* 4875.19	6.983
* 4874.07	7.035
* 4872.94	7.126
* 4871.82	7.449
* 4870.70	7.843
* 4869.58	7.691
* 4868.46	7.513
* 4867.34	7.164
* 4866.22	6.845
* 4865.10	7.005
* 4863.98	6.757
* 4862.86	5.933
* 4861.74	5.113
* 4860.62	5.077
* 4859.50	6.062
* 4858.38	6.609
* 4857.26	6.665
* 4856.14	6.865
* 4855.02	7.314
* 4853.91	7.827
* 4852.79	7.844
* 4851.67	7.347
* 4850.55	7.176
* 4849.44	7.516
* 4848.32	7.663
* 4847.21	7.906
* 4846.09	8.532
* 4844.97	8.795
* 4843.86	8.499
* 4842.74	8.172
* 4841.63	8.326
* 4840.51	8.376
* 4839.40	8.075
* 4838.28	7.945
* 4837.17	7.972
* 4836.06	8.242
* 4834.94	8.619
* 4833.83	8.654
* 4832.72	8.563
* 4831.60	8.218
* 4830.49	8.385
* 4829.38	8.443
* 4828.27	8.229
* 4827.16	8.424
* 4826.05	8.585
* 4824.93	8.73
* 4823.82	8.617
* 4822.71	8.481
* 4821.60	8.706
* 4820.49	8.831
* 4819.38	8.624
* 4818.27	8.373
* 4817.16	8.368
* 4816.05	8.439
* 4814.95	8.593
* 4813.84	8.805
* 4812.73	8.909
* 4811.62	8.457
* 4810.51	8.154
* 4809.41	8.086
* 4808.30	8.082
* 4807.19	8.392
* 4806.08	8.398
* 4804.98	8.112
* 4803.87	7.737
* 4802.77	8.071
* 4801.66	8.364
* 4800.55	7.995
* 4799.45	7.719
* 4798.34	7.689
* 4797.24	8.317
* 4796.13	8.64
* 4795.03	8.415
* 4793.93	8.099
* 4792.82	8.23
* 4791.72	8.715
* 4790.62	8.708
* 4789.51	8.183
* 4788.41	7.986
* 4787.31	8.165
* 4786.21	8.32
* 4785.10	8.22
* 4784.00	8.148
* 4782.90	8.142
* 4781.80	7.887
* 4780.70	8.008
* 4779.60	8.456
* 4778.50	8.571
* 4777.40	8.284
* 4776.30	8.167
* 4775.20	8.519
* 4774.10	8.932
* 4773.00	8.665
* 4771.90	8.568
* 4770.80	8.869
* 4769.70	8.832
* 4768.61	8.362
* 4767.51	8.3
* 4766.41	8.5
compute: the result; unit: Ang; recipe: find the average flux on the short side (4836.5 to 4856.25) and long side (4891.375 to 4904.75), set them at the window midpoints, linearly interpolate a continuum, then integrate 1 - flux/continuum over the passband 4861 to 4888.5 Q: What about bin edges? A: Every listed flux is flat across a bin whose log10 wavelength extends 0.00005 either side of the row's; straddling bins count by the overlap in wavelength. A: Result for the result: 2.6 Ang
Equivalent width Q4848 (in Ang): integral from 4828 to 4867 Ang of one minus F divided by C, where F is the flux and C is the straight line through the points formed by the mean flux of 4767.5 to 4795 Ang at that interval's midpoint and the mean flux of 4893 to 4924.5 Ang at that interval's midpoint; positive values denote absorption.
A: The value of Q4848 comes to 3.5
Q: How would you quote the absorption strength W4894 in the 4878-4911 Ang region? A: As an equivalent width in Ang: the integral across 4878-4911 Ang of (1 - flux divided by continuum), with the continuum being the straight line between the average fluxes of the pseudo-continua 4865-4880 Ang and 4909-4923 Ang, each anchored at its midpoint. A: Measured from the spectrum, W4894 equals -1.9 Ang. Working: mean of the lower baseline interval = 7.44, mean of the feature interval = 8.23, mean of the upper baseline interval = 8.12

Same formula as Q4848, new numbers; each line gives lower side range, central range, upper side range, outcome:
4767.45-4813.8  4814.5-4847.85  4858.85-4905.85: -1.6 Ang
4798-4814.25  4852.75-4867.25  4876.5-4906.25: 2.9 Ang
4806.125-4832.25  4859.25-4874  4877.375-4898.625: 2.7 Ang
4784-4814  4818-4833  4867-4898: -0.7 Ang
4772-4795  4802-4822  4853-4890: -1.0 Ang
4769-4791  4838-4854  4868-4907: 0.3 Ang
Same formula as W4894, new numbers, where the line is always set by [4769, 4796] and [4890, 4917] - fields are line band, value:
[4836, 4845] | 0.10 Ang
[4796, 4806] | 0.37 Ang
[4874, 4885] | 0.83 Ang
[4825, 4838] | -0.08 Ang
